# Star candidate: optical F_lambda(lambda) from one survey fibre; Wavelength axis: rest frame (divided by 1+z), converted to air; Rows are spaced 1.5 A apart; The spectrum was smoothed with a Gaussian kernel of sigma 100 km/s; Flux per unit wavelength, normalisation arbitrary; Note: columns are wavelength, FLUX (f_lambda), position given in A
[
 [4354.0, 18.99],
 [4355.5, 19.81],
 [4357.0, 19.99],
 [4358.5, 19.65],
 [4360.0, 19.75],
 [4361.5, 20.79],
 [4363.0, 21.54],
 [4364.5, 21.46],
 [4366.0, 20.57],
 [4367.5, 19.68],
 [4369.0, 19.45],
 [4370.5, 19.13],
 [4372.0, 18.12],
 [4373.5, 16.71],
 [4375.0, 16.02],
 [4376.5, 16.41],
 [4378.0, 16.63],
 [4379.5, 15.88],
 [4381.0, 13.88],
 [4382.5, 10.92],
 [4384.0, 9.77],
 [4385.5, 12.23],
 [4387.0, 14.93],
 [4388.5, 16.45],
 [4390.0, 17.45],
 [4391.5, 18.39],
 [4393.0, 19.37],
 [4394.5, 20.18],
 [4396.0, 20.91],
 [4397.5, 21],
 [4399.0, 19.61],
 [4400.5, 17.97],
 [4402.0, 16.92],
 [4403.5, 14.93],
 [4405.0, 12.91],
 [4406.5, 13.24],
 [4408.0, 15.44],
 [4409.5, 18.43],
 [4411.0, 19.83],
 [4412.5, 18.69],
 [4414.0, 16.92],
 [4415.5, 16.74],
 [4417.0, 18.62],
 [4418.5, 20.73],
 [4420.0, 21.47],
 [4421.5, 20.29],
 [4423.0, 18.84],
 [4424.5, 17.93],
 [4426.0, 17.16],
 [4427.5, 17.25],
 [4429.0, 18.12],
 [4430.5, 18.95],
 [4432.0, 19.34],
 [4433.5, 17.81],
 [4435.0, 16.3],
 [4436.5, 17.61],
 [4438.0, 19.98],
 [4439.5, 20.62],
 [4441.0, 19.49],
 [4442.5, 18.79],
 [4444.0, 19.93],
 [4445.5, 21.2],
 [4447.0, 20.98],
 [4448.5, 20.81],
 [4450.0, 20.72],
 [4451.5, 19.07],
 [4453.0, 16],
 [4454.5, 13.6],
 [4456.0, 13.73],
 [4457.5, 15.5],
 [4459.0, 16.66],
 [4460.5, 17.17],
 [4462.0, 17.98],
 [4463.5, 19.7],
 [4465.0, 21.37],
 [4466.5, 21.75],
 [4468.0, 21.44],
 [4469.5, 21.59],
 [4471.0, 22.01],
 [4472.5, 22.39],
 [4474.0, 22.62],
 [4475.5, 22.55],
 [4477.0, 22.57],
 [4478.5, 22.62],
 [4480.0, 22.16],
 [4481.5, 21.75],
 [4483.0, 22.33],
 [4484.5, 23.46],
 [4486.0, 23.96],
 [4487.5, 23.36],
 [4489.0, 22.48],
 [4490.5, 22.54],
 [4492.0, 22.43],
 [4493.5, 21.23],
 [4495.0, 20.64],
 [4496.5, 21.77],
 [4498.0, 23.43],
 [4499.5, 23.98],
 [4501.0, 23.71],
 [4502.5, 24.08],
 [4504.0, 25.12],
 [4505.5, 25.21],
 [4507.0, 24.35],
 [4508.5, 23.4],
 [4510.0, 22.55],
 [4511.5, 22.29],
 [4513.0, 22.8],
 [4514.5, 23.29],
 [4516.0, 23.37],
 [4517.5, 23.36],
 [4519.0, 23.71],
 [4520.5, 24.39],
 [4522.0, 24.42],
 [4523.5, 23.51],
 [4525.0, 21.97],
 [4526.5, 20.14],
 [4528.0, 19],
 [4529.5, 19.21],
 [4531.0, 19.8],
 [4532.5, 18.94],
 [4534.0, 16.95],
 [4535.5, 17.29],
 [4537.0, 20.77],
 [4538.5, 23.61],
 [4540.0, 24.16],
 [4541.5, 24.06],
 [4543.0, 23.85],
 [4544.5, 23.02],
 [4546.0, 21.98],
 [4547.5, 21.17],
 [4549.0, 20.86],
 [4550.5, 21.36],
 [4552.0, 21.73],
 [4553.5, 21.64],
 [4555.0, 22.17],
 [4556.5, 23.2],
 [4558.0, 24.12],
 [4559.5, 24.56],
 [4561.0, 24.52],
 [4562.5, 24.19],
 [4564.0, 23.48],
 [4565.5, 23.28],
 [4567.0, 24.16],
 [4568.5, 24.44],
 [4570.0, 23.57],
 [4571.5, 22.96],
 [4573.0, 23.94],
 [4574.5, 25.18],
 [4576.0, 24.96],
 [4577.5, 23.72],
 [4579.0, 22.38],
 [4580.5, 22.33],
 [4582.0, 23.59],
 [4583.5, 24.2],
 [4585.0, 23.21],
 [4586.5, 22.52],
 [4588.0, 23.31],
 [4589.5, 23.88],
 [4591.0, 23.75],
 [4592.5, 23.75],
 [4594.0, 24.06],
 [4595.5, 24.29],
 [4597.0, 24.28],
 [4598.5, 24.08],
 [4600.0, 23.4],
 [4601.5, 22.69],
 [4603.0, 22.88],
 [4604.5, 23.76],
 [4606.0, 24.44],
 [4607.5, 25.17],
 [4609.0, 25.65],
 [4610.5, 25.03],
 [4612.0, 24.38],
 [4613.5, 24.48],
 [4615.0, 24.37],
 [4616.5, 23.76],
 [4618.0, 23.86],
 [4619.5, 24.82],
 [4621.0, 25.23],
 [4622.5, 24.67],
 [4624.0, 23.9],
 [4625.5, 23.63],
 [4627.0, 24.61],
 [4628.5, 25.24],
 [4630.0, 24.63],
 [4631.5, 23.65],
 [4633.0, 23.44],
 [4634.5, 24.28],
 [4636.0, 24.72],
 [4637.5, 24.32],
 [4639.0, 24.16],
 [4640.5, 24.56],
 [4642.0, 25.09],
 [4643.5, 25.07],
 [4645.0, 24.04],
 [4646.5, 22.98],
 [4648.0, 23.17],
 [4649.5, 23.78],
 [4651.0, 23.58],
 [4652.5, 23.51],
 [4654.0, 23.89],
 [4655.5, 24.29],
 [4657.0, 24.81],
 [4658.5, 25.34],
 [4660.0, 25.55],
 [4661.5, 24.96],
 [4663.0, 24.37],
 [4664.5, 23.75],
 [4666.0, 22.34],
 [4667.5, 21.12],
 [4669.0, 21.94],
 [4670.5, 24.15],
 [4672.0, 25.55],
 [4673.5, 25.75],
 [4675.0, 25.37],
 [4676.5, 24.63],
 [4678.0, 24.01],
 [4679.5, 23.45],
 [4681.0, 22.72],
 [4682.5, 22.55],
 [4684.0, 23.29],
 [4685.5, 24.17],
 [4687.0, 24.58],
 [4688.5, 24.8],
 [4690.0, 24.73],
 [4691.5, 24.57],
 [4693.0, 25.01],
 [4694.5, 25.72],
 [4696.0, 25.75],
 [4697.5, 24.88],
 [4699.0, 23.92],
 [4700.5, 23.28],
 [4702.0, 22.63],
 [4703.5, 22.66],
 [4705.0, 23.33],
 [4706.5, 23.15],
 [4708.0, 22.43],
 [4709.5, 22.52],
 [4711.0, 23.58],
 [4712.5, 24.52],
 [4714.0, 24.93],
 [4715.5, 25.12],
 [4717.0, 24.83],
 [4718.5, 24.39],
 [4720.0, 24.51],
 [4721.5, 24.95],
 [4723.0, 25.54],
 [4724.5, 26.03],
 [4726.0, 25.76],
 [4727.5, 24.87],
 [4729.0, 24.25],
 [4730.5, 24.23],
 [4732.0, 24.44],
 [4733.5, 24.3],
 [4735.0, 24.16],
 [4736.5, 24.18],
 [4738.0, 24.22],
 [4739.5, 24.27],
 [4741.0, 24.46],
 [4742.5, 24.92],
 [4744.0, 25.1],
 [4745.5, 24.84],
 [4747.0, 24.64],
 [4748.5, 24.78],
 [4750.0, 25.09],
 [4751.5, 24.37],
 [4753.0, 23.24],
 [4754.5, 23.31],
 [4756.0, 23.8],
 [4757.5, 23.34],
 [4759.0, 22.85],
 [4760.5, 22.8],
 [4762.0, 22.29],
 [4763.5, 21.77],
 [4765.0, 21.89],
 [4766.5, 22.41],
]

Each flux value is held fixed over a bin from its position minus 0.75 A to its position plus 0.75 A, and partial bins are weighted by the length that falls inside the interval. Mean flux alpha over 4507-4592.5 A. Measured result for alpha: 22.7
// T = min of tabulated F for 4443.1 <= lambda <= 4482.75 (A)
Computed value 13.6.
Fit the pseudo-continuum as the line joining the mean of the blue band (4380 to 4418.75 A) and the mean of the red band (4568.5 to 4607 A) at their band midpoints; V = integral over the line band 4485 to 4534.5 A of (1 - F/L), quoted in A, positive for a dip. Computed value -4.14 A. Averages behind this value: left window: 16.7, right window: 23.7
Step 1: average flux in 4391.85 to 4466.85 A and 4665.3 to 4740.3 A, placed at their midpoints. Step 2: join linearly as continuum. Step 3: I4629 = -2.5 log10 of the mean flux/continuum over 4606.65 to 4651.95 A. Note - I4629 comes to -0.08 mag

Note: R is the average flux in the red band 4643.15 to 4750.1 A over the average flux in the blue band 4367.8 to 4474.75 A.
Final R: 1.3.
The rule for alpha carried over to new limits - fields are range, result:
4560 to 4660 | 24.1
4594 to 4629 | 24.3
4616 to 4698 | 24.2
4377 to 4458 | 17.6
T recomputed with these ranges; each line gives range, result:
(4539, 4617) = 20.86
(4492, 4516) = 20.64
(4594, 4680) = 21.12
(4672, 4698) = 22.55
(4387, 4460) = 12.91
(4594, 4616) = 22.69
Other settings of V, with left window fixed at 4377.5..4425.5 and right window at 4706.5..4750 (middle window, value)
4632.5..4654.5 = -1.4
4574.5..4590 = -1.7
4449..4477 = -1.2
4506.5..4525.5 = -3.5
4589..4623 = -3.8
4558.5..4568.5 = -1.6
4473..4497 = -4.3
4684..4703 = -0.6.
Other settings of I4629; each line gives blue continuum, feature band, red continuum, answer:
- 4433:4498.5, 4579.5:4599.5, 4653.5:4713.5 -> -0.06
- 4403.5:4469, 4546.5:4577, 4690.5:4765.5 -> -0.12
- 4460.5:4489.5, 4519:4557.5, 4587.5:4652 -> 0.06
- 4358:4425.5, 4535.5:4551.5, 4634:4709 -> -0.05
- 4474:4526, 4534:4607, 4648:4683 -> 0.01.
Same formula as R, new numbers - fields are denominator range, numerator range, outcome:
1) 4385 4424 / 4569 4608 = 1.33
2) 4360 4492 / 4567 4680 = 1.28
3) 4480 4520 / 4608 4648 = 1.06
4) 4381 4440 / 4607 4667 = 1.39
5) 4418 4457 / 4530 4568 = 1.19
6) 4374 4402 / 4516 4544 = 1.31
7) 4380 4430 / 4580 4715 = 1.40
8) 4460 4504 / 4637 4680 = 1.09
